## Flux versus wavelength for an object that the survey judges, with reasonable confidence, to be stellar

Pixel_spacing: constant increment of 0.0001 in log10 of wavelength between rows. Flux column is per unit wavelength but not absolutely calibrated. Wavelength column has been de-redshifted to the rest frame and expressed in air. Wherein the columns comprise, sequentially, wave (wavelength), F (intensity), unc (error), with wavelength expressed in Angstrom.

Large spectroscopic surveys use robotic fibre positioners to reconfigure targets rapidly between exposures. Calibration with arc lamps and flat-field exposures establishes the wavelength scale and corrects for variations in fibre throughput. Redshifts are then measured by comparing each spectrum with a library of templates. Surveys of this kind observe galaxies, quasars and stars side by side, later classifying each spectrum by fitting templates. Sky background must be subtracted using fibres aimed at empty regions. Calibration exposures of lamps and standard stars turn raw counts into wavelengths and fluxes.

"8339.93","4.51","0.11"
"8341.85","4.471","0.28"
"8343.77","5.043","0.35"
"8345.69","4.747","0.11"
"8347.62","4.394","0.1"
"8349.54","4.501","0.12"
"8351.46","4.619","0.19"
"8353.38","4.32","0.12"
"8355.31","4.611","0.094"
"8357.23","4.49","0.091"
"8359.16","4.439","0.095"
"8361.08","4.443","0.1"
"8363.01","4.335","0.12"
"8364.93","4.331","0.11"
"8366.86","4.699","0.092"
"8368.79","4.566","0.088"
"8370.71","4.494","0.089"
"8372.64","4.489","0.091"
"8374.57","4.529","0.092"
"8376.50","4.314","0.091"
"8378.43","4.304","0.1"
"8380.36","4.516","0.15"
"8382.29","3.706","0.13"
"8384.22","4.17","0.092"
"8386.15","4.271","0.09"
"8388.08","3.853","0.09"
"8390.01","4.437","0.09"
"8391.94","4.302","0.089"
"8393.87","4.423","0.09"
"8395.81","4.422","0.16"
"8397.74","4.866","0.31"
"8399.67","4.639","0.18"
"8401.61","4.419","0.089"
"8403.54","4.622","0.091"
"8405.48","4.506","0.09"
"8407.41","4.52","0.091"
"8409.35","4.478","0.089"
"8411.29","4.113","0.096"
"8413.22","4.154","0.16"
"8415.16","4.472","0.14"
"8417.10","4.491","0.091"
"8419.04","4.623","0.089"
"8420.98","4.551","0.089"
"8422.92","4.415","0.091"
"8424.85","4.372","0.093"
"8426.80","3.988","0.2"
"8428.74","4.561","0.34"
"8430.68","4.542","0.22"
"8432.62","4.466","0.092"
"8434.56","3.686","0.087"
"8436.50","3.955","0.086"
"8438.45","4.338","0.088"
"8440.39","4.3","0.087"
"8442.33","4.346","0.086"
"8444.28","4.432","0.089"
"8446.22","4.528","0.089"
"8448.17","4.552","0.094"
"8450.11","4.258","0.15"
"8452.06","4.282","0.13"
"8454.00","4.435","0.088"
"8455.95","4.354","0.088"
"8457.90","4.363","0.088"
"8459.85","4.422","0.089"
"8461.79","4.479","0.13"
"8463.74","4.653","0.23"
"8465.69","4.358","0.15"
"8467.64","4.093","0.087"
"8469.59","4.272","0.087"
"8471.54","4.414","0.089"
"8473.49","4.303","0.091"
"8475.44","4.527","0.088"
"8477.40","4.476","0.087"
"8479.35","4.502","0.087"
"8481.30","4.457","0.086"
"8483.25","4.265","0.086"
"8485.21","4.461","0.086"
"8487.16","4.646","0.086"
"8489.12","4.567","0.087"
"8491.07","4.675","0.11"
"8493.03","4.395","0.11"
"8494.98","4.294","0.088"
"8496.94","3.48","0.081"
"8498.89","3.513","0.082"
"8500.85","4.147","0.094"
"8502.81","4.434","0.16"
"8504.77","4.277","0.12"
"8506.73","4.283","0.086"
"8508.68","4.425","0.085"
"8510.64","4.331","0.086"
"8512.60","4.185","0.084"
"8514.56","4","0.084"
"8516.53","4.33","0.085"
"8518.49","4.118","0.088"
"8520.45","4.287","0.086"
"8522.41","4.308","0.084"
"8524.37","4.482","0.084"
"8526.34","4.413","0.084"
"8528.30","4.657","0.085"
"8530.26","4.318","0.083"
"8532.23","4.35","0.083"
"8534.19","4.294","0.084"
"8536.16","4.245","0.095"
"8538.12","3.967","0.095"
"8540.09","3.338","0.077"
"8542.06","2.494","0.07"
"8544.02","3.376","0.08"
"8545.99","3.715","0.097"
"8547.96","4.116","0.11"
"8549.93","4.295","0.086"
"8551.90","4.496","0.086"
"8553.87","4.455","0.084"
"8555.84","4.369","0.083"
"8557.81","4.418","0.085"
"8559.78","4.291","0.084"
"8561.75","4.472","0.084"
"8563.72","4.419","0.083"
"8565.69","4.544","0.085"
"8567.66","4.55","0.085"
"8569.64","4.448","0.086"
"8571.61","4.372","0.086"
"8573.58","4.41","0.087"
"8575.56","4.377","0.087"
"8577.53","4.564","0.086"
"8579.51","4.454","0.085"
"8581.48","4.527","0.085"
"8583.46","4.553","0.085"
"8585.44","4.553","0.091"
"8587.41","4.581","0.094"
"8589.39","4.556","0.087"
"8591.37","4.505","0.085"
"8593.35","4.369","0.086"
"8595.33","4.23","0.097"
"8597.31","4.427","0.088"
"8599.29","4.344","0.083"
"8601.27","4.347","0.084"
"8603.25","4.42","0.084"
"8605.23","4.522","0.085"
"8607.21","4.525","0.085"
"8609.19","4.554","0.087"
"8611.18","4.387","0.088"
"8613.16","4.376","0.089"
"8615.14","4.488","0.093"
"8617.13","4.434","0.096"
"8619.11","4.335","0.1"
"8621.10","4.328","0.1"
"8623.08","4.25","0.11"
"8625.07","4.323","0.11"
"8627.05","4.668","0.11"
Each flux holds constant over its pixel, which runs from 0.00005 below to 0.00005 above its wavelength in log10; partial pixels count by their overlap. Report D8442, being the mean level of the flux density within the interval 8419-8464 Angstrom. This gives 4.36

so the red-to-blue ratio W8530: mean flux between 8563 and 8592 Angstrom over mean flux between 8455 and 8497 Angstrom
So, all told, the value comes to 1.02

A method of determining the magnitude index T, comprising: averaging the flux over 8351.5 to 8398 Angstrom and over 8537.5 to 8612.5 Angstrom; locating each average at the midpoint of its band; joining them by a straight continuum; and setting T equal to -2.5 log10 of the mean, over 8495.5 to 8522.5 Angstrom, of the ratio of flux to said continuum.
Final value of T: 0.046 mag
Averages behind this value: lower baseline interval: 4.39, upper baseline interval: 4.3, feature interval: 4.15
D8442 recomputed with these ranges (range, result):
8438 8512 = 4.35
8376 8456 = 4.36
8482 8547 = 4.15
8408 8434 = 4.39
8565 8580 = 4.46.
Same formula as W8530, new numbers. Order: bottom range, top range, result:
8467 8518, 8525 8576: 0.98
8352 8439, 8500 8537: 0.98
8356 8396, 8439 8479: 1.01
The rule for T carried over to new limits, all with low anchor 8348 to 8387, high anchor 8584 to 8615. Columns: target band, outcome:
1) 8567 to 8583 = -0.004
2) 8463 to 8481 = 0.007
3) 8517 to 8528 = 0.022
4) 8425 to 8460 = 0.025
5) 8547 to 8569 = 0.010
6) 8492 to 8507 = 0.086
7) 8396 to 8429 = -0.010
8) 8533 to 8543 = 0.201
